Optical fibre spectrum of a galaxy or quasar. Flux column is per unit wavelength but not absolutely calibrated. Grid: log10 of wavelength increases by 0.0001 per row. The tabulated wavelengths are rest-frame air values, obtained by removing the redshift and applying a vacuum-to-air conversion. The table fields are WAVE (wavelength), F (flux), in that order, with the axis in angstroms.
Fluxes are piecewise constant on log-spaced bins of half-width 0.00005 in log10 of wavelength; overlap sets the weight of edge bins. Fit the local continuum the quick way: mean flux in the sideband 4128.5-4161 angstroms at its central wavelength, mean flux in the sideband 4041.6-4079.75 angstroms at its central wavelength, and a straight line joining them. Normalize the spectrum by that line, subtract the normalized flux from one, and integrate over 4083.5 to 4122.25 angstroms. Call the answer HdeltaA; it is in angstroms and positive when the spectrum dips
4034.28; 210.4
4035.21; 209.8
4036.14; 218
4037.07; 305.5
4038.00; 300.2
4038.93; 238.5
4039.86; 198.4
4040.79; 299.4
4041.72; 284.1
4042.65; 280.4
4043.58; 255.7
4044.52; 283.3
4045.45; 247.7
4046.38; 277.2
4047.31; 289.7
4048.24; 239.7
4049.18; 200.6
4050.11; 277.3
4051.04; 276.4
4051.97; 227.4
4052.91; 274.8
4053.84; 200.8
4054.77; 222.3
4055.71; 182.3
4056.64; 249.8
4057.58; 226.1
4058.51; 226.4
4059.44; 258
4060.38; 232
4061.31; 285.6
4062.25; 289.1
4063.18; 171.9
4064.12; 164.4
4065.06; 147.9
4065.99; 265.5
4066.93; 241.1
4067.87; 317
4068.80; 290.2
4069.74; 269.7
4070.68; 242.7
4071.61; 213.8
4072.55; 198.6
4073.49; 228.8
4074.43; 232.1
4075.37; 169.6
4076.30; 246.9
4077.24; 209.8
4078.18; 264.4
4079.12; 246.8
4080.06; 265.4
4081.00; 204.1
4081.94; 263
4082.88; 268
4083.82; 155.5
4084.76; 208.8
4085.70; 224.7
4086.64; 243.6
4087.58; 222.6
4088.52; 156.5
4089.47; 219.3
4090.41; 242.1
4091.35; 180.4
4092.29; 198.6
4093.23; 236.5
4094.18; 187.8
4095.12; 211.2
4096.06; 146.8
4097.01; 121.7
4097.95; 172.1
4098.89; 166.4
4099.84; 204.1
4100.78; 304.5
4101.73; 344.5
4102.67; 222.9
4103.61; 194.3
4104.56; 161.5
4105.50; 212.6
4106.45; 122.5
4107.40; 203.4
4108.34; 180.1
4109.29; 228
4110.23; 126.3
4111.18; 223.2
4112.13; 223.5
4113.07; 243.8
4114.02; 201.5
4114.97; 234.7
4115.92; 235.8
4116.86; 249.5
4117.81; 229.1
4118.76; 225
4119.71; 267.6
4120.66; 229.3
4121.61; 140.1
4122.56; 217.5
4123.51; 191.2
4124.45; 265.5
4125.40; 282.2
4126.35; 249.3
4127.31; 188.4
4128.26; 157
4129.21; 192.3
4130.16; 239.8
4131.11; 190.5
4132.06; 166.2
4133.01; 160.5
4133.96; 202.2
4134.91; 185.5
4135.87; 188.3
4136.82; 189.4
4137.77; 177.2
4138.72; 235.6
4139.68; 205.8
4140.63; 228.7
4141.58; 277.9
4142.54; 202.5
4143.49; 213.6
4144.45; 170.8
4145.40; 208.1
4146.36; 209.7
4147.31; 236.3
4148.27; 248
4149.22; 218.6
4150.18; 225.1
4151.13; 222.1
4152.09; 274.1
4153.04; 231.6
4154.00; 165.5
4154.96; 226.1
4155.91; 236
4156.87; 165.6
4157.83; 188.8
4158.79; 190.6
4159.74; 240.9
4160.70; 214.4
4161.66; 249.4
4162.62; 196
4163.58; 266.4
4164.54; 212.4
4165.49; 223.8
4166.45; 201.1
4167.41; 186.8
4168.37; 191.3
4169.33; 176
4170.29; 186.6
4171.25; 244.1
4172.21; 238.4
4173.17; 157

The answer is 3.0 angstroms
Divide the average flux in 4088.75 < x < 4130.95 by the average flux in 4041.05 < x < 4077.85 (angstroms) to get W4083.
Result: 0.87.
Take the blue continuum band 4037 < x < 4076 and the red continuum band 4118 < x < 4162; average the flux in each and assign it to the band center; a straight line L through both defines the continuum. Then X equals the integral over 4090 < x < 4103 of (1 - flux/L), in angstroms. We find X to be 1.10 angstroms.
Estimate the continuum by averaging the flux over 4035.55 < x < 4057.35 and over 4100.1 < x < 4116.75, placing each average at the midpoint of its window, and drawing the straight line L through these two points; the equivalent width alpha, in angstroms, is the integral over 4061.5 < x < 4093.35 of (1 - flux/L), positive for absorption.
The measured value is 1.0 angstroms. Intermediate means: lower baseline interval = 253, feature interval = 227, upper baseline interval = 216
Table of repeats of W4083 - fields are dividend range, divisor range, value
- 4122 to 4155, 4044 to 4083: 0.88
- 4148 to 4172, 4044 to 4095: 0.93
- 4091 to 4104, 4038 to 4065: 0.85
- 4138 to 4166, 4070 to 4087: 0.97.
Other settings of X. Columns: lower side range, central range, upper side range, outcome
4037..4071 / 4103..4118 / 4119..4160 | 1.3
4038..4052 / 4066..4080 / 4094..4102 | -0.7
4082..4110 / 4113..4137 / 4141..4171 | -0.3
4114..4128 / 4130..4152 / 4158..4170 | 1.0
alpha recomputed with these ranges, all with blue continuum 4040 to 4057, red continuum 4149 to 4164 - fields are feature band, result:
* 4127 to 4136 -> 1.6 angstroms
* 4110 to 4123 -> 0.7 angstroms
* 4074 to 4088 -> 0.8 angstroms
